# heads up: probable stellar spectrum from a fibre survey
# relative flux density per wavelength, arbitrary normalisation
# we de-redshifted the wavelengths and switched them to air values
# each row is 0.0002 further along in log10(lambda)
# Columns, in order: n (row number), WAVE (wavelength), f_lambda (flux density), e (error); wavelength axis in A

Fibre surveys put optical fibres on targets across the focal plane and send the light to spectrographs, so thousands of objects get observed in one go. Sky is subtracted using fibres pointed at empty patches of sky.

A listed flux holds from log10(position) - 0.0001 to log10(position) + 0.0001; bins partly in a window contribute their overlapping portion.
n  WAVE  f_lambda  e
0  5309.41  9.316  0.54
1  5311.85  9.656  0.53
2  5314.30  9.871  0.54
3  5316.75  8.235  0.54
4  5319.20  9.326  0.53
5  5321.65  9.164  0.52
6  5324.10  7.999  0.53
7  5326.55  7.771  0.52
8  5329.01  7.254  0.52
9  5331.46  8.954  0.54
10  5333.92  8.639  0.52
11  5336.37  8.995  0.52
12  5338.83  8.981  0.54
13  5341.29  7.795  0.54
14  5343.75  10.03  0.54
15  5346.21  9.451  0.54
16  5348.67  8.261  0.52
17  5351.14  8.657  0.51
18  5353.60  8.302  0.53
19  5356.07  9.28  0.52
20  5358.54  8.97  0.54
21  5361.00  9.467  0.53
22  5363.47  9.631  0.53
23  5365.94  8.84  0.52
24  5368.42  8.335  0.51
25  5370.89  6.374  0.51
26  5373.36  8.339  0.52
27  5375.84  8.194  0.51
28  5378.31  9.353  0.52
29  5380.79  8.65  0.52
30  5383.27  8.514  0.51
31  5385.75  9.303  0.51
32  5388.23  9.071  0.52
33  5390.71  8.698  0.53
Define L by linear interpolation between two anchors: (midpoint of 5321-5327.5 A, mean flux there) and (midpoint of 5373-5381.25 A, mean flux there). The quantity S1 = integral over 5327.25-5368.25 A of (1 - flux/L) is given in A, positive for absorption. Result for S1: -1.8 A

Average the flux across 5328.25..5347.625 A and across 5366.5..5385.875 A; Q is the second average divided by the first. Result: 0.95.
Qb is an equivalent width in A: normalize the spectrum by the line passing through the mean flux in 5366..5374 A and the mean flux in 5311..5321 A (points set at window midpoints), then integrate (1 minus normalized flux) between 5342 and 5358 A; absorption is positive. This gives -1.2 A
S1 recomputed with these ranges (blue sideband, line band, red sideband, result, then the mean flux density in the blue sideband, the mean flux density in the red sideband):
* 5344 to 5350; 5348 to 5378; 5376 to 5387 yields 1.29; 9.04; 8.88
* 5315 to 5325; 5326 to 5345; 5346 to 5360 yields 0.42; 8.76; 8.79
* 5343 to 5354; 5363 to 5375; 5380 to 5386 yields 0.84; 8.94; 8.75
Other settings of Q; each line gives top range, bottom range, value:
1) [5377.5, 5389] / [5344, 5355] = 1.02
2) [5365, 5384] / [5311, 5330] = 0.96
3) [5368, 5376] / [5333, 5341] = 0.88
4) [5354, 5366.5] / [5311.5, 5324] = 1.01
